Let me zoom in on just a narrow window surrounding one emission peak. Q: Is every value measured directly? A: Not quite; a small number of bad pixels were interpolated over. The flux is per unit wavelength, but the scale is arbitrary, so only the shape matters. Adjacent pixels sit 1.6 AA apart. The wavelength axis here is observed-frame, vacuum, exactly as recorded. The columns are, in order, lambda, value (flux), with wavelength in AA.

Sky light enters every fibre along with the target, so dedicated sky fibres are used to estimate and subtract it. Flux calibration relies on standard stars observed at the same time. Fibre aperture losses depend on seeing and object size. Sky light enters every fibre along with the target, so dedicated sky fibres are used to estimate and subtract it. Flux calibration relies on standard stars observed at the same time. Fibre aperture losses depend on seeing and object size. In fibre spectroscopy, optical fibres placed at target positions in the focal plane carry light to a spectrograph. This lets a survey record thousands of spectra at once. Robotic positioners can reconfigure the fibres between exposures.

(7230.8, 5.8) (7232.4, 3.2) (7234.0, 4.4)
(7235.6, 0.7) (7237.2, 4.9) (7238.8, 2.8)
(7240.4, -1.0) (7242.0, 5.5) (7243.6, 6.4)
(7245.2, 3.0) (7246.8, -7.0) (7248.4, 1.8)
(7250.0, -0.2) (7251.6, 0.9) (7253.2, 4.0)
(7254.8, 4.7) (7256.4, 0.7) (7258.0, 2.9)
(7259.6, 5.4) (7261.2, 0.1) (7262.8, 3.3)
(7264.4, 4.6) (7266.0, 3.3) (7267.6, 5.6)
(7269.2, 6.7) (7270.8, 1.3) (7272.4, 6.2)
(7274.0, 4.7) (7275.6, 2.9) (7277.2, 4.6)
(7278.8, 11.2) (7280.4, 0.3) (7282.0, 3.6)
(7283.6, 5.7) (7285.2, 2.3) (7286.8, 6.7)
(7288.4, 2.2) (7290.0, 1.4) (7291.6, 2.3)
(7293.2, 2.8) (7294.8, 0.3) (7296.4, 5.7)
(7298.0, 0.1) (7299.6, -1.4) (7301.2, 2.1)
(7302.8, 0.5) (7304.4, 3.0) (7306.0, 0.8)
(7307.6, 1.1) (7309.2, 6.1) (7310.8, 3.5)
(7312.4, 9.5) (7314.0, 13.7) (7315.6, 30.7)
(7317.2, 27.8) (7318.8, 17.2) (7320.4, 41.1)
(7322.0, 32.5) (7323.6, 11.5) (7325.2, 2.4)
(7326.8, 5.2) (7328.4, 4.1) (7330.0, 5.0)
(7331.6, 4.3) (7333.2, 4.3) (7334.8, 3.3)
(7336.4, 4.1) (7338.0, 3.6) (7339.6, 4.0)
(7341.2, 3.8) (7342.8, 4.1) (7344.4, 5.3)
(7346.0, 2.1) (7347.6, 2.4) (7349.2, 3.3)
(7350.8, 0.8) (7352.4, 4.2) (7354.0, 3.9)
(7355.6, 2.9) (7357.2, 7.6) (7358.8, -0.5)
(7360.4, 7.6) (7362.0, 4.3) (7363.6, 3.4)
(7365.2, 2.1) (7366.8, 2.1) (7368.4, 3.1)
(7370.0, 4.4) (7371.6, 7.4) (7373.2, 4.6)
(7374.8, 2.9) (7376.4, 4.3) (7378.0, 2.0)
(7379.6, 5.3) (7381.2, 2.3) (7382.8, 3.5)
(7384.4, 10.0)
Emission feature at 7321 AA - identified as [O II] 3727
